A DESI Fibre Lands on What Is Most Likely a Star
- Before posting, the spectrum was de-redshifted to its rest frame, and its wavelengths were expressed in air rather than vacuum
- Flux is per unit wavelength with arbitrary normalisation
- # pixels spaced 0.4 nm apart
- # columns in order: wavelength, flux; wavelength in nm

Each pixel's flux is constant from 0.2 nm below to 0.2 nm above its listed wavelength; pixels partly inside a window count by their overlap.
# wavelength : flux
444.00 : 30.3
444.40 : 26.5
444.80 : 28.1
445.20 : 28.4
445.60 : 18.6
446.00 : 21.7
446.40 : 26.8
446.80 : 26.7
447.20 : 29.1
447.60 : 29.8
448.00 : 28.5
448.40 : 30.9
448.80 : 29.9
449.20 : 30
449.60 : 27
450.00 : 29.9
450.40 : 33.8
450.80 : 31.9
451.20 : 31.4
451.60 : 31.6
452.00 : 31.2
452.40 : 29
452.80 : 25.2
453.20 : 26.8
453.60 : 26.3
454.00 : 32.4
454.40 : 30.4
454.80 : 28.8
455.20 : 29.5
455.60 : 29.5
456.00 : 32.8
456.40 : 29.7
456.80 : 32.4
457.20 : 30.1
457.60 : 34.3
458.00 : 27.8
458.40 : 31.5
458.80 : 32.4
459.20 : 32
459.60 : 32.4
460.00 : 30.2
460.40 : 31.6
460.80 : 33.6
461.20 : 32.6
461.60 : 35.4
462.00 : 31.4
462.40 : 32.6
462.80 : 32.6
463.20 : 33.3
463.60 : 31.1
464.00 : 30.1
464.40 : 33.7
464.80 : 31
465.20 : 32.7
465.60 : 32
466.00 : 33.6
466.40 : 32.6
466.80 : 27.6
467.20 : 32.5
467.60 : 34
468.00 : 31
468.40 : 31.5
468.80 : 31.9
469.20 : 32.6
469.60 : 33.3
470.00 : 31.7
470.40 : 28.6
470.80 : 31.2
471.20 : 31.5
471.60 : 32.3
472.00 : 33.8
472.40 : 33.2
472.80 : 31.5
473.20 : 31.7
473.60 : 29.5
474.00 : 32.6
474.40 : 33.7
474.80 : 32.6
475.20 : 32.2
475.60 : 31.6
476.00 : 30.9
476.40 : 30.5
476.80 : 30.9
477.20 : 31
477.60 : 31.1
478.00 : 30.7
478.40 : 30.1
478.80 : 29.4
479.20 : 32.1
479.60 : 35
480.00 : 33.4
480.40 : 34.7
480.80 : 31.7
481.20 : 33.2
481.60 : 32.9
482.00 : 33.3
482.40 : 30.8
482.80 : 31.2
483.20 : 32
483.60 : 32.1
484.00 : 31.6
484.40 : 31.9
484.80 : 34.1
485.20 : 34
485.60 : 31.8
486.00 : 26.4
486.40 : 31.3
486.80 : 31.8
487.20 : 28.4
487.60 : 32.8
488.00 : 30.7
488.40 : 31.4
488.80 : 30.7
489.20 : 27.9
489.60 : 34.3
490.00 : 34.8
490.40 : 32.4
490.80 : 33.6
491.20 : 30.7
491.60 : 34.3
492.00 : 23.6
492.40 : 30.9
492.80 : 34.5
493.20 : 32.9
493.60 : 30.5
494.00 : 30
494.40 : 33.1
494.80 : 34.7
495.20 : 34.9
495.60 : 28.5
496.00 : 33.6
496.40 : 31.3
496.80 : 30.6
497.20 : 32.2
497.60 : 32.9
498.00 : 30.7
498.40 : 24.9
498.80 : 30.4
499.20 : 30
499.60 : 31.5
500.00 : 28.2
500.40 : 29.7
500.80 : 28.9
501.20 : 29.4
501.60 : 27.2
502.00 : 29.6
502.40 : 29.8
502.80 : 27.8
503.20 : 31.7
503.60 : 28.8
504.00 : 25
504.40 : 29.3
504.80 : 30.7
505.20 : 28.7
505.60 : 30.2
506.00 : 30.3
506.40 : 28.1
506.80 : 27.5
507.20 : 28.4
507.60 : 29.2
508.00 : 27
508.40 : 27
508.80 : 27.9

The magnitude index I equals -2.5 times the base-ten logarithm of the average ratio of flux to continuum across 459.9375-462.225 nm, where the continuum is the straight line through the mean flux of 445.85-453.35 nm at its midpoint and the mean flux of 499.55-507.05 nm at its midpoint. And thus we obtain -0.12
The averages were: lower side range 29.1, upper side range 29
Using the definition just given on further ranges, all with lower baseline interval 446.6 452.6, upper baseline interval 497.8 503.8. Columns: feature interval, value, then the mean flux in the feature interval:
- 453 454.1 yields 0.07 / 28.1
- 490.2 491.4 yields -0.10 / 32.2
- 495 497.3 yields -0.09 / 31.8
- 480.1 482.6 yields -0.11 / 32.8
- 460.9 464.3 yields -0.09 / 32.5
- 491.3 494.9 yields -0.08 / 31.5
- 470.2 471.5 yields -0.03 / 30.6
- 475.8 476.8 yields -0.04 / 30.7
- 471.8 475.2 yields -0.09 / 32.3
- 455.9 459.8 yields -0.06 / 31.5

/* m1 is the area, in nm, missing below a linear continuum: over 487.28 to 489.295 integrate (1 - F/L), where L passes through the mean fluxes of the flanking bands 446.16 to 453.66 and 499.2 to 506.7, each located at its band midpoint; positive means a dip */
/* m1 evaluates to -0.10 nm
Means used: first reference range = 29.3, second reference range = 29.2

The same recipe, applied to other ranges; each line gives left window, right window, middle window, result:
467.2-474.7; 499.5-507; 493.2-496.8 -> -0.27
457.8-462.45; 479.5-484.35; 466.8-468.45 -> 0.02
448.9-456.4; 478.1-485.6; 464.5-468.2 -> -0.11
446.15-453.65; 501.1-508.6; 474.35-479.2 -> -0.37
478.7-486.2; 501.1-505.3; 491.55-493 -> 0.01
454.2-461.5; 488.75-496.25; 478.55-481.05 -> -0.08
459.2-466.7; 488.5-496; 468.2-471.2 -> 0.06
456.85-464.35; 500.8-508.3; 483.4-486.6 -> -0.15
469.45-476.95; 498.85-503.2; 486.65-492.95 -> -0.22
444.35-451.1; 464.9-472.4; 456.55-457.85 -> -0.09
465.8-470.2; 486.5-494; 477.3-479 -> 0.07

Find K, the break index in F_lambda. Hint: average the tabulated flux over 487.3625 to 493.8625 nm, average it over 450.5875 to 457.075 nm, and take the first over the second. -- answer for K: 1.06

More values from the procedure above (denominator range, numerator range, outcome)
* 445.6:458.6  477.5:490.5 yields 1.08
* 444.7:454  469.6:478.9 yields 1.11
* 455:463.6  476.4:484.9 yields 1.01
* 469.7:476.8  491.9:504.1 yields 0.96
